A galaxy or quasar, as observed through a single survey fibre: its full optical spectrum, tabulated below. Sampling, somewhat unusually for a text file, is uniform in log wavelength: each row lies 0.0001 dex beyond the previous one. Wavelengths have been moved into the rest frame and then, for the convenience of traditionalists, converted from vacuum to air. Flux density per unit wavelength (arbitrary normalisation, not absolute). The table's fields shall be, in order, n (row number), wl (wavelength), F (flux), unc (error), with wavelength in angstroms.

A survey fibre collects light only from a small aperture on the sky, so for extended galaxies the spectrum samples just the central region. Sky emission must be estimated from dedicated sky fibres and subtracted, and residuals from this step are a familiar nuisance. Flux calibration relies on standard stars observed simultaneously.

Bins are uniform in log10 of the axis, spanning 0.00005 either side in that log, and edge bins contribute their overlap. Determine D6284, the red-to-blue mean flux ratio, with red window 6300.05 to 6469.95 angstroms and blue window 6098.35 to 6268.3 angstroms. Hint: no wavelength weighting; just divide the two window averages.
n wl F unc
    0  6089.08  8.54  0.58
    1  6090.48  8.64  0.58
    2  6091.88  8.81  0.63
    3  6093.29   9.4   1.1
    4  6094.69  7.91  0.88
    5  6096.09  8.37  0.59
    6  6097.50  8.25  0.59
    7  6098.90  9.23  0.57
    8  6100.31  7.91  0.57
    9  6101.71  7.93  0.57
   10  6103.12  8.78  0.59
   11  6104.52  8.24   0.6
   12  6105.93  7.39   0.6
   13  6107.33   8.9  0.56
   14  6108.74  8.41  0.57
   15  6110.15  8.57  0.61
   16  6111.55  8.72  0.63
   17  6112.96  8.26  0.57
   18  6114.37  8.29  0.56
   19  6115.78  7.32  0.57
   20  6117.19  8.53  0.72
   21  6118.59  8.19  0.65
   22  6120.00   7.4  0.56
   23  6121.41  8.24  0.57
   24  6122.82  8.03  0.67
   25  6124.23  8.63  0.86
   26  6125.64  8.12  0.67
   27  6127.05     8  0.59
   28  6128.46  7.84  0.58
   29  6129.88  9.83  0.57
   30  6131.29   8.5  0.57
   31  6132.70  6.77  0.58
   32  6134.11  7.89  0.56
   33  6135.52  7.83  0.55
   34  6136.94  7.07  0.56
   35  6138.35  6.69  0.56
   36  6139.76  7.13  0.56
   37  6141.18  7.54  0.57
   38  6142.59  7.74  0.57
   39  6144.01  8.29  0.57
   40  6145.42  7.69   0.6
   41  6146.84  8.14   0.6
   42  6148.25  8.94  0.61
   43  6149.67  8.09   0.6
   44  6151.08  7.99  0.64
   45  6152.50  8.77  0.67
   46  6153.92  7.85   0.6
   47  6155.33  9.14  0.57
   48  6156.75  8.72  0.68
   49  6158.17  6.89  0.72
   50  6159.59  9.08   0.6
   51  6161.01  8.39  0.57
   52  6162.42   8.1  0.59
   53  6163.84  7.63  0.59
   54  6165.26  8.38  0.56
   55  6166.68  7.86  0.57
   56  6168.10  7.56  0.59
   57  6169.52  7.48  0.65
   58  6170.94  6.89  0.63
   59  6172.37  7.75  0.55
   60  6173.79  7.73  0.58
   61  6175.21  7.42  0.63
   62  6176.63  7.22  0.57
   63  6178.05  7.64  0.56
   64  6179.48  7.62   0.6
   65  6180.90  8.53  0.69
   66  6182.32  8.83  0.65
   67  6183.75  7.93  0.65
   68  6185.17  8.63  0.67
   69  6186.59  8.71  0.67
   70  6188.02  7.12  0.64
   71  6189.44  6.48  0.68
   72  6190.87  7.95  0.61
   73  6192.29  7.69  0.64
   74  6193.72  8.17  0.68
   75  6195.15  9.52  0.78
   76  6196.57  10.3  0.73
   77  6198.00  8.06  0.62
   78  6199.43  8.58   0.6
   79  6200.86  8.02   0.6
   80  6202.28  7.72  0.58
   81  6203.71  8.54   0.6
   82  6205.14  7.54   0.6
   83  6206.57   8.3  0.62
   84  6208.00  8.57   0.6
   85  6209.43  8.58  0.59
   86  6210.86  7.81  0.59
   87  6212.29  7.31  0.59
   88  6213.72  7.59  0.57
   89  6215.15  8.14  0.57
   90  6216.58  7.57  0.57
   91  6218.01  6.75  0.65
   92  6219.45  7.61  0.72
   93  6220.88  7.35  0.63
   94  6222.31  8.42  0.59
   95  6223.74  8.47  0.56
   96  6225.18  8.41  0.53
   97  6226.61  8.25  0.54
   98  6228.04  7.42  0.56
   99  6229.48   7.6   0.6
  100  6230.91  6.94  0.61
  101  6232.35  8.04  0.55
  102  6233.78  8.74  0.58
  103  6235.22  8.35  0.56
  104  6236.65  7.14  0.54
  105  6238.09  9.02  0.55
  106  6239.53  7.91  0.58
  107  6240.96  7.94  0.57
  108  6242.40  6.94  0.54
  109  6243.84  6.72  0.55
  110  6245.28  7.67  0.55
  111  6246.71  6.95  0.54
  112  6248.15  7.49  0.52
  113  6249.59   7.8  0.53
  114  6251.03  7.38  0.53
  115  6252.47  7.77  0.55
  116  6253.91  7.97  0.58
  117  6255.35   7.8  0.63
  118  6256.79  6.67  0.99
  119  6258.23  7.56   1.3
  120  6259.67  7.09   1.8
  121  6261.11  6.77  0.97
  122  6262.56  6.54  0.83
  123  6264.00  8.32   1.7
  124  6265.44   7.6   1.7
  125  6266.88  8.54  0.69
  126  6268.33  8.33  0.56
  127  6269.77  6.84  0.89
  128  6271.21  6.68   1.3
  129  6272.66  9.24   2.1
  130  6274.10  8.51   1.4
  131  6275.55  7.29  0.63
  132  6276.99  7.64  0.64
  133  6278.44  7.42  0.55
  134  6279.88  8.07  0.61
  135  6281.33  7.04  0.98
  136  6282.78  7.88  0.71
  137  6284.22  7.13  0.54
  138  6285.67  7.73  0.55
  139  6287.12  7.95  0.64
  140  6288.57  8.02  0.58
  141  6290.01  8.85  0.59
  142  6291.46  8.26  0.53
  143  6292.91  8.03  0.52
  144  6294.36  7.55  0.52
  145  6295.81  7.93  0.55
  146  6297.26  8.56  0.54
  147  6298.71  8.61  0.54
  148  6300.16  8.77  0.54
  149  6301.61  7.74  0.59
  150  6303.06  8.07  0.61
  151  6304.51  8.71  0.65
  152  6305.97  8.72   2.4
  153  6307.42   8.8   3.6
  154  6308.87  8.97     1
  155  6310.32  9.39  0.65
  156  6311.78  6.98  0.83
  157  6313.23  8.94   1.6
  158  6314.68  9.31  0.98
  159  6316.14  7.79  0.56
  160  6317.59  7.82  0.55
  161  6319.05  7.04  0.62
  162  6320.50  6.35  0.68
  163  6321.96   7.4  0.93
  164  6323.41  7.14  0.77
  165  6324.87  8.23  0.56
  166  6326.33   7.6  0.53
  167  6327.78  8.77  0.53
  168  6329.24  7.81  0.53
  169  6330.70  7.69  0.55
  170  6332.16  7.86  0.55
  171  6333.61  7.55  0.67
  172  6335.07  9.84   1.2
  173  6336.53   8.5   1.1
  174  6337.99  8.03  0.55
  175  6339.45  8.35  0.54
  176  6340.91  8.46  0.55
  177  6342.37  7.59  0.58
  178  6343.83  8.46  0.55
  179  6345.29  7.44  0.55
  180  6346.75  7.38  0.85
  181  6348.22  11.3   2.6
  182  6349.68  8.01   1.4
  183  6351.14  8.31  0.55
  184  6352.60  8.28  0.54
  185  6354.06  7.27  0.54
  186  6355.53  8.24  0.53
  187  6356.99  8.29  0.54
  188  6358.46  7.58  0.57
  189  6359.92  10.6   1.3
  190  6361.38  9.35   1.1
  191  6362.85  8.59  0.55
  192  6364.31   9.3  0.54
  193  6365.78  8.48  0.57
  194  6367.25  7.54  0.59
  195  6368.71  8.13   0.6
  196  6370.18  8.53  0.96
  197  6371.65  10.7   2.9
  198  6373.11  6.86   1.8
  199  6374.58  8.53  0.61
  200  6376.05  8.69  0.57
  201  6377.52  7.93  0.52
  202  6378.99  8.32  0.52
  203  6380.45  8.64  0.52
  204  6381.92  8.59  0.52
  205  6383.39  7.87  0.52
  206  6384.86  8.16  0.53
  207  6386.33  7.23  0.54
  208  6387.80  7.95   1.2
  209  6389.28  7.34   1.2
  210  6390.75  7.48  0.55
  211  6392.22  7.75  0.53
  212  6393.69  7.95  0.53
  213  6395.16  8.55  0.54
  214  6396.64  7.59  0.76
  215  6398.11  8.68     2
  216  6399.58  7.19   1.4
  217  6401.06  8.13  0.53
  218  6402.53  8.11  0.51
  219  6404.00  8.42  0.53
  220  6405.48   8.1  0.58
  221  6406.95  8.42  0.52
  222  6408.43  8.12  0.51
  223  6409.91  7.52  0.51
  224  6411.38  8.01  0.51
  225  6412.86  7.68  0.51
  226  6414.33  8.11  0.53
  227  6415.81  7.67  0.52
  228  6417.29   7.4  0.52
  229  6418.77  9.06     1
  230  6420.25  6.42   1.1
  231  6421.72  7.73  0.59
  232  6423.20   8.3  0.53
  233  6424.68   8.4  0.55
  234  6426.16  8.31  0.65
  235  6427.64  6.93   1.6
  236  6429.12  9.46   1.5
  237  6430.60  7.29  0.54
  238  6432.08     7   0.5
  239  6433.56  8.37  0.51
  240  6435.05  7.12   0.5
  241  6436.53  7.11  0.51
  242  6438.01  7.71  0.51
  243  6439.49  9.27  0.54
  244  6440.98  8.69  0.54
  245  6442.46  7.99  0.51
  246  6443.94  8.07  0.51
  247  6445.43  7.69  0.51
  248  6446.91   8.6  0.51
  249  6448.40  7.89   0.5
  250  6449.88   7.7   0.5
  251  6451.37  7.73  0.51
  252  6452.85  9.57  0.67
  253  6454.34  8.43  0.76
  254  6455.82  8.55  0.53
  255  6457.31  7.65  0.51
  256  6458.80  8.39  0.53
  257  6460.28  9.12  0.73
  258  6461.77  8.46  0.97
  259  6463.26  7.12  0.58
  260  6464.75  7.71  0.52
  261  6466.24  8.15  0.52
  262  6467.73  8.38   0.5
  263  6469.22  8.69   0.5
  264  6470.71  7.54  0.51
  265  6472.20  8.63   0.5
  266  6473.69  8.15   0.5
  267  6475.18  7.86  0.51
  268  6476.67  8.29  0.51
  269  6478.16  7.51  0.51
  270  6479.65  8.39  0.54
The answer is 1.03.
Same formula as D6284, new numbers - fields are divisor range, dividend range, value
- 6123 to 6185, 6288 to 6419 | 1.03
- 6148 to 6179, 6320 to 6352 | 1.02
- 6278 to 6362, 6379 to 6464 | 0.98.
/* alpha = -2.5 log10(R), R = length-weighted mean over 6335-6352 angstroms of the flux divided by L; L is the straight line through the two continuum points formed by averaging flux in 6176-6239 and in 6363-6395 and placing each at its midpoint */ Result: -0.03 mag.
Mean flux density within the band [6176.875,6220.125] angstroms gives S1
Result 8.05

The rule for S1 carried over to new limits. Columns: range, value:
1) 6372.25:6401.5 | 7.98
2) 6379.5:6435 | 7.94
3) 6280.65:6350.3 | 8.13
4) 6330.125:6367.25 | 8.42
